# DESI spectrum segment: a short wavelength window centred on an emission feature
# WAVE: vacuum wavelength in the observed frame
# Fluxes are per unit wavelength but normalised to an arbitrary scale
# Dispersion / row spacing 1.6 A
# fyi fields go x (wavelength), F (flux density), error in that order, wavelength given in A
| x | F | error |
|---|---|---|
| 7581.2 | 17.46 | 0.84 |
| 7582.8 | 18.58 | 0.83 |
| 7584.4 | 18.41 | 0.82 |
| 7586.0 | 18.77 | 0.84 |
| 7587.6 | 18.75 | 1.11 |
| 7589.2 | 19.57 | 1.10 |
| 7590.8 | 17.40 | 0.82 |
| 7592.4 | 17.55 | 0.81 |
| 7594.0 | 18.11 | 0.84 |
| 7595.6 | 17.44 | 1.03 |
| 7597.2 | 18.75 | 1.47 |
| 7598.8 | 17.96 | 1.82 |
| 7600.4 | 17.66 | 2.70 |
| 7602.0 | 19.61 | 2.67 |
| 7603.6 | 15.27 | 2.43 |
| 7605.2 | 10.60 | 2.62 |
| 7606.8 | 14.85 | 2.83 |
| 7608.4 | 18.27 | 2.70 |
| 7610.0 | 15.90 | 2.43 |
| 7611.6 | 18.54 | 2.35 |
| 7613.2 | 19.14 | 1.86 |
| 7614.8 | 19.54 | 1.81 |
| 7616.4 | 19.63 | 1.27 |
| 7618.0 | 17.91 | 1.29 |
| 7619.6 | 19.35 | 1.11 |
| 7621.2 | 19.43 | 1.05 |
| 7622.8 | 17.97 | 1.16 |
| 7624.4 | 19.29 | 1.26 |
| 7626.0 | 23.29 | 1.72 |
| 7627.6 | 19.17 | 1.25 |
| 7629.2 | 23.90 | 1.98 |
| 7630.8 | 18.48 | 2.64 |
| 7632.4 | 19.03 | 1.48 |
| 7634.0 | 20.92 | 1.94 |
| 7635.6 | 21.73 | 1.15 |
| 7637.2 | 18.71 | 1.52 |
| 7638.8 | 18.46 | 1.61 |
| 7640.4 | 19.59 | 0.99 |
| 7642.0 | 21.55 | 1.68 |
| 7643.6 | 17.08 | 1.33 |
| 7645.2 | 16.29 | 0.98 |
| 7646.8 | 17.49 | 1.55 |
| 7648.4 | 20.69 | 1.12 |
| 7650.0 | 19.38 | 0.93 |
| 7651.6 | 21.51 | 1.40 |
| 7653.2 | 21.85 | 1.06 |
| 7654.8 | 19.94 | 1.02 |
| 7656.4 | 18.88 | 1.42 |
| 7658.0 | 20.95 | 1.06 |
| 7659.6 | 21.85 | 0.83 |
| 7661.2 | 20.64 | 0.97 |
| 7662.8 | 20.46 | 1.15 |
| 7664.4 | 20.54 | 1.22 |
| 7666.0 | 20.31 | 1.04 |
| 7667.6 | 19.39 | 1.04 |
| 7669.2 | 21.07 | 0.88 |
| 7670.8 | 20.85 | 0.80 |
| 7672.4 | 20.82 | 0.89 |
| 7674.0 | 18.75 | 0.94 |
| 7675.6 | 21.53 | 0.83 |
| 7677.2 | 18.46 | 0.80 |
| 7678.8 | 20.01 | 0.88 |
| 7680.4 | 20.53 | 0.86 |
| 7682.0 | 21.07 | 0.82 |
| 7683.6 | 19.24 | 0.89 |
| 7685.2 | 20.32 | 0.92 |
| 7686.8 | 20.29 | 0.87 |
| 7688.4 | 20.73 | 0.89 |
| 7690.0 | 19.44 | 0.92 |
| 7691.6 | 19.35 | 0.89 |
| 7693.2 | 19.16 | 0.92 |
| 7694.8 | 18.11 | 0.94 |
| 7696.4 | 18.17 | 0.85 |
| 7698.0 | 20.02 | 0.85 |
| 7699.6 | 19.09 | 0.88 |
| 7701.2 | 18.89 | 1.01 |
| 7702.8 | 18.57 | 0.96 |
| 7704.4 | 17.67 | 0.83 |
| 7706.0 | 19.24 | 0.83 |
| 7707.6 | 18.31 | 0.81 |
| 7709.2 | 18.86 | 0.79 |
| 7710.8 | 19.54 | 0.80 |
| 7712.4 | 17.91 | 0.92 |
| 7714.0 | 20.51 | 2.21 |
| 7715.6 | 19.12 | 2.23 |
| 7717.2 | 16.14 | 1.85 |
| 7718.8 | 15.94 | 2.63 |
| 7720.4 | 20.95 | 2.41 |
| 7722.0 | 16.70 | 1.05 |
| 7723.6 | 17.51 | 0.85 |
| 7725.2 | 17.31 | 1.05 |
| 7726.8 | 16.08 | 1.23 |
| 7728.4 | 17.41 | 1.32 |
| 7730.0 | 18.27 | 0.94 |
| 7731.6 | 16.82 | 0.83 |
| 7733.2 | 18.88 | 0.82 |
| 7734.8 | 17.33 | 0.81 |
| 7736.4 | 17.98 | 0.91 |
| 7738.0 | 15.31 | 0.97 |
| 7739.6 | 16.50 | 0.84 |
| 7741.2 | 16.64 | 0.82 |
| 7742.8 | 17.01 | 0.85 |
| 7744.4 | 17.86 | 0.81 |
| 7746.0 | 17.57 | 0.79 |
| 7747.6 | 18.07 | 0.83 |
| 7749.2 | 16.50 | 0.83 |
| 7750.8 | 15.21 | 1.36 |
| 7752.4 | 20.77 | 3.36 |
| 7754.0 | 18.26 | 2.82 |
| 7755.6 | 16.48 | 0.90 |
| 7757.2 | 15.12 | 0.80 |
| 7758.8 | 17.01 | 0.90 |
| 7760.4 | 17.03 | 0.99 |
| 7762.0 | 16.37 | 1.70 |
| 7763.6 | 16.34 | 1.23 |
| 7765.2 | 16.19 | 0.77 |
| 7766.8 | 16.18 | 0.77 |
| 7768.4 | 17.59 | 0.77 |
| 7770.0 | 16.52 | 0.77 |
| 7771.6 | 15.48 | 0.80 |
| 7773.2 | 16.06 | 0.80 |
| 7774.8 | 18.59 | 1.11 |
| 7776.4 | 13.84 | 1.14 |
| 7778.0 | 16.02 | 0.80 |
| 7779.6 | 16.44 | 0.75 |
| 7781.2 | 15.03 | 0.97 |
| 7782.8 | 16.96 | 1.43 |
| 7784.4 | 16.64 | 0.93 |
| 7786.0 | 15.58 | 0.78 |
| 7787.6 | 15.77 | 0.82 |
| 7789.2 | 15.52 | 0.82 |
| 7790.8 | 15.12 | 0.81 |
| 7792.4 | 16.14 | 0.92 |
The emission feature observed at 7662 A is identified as C III] 1909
